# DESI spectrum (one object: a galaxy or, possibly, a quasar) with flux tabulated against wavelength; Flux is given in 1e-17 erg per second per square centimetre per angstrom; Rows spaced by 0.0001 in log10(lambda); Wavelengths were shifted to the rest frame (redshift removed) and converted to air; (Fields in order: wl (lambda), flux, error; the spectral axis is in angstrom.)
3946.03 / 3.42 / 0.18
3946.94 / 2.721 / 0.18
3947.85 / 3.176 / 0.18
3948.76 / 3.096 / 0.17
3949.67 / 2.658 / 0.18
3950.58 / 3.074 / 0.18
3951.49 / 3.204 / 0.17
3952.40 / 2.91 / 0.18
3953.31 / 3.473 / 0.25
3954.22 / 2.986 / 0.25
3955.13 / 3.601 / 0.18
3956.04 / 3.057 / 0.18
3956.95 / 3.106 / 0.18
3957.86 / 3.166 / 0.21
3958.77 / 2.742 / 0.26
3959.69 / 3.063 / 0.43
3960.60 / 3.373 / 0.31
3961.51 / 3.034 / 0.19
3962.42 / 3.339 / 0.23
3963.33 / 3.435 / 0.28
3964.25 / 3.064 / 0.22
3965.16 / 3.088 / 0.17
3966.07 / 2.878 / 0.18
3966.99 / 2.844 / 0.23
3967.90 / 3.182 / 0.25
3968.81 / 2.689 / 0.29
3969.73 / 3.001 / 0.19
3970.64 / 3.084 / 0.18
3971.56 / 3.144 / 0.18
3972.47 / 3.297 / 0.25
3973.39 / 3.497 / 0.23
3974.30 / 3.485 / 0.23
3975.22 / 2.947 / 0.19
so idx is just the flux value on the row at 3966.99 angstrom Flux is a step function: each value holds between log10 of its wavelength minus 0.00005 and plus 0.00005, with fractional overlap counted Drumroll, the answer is 2.844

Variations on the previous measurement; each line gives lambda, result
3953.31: 3.473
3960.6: 3.373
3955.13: 3.601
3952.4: 2.91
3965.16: 3.088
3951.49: 3.204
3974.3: 3.485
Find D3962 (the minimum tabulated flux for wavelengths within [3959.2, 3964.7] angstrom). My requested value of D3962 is 3.034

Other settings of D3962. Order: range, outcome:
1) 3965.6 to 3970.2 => 2.689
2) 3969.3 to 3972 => 3.001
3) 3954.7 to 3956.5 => 3.057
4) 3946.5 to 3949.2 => 2.721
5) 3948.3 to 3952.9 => 2.658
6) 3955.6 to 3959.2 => 2.742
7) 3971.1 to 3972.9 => 3.144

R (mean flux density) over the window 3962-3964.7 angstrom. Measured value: 3.27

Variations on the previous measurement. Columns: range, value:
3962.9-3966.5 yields 3.11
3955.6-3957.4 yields 3.08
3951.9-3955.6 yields 3.24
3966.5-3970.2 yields 2.93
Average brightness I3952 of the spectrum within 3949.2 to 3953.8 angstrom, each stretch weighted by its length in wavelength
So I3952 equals 3.06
